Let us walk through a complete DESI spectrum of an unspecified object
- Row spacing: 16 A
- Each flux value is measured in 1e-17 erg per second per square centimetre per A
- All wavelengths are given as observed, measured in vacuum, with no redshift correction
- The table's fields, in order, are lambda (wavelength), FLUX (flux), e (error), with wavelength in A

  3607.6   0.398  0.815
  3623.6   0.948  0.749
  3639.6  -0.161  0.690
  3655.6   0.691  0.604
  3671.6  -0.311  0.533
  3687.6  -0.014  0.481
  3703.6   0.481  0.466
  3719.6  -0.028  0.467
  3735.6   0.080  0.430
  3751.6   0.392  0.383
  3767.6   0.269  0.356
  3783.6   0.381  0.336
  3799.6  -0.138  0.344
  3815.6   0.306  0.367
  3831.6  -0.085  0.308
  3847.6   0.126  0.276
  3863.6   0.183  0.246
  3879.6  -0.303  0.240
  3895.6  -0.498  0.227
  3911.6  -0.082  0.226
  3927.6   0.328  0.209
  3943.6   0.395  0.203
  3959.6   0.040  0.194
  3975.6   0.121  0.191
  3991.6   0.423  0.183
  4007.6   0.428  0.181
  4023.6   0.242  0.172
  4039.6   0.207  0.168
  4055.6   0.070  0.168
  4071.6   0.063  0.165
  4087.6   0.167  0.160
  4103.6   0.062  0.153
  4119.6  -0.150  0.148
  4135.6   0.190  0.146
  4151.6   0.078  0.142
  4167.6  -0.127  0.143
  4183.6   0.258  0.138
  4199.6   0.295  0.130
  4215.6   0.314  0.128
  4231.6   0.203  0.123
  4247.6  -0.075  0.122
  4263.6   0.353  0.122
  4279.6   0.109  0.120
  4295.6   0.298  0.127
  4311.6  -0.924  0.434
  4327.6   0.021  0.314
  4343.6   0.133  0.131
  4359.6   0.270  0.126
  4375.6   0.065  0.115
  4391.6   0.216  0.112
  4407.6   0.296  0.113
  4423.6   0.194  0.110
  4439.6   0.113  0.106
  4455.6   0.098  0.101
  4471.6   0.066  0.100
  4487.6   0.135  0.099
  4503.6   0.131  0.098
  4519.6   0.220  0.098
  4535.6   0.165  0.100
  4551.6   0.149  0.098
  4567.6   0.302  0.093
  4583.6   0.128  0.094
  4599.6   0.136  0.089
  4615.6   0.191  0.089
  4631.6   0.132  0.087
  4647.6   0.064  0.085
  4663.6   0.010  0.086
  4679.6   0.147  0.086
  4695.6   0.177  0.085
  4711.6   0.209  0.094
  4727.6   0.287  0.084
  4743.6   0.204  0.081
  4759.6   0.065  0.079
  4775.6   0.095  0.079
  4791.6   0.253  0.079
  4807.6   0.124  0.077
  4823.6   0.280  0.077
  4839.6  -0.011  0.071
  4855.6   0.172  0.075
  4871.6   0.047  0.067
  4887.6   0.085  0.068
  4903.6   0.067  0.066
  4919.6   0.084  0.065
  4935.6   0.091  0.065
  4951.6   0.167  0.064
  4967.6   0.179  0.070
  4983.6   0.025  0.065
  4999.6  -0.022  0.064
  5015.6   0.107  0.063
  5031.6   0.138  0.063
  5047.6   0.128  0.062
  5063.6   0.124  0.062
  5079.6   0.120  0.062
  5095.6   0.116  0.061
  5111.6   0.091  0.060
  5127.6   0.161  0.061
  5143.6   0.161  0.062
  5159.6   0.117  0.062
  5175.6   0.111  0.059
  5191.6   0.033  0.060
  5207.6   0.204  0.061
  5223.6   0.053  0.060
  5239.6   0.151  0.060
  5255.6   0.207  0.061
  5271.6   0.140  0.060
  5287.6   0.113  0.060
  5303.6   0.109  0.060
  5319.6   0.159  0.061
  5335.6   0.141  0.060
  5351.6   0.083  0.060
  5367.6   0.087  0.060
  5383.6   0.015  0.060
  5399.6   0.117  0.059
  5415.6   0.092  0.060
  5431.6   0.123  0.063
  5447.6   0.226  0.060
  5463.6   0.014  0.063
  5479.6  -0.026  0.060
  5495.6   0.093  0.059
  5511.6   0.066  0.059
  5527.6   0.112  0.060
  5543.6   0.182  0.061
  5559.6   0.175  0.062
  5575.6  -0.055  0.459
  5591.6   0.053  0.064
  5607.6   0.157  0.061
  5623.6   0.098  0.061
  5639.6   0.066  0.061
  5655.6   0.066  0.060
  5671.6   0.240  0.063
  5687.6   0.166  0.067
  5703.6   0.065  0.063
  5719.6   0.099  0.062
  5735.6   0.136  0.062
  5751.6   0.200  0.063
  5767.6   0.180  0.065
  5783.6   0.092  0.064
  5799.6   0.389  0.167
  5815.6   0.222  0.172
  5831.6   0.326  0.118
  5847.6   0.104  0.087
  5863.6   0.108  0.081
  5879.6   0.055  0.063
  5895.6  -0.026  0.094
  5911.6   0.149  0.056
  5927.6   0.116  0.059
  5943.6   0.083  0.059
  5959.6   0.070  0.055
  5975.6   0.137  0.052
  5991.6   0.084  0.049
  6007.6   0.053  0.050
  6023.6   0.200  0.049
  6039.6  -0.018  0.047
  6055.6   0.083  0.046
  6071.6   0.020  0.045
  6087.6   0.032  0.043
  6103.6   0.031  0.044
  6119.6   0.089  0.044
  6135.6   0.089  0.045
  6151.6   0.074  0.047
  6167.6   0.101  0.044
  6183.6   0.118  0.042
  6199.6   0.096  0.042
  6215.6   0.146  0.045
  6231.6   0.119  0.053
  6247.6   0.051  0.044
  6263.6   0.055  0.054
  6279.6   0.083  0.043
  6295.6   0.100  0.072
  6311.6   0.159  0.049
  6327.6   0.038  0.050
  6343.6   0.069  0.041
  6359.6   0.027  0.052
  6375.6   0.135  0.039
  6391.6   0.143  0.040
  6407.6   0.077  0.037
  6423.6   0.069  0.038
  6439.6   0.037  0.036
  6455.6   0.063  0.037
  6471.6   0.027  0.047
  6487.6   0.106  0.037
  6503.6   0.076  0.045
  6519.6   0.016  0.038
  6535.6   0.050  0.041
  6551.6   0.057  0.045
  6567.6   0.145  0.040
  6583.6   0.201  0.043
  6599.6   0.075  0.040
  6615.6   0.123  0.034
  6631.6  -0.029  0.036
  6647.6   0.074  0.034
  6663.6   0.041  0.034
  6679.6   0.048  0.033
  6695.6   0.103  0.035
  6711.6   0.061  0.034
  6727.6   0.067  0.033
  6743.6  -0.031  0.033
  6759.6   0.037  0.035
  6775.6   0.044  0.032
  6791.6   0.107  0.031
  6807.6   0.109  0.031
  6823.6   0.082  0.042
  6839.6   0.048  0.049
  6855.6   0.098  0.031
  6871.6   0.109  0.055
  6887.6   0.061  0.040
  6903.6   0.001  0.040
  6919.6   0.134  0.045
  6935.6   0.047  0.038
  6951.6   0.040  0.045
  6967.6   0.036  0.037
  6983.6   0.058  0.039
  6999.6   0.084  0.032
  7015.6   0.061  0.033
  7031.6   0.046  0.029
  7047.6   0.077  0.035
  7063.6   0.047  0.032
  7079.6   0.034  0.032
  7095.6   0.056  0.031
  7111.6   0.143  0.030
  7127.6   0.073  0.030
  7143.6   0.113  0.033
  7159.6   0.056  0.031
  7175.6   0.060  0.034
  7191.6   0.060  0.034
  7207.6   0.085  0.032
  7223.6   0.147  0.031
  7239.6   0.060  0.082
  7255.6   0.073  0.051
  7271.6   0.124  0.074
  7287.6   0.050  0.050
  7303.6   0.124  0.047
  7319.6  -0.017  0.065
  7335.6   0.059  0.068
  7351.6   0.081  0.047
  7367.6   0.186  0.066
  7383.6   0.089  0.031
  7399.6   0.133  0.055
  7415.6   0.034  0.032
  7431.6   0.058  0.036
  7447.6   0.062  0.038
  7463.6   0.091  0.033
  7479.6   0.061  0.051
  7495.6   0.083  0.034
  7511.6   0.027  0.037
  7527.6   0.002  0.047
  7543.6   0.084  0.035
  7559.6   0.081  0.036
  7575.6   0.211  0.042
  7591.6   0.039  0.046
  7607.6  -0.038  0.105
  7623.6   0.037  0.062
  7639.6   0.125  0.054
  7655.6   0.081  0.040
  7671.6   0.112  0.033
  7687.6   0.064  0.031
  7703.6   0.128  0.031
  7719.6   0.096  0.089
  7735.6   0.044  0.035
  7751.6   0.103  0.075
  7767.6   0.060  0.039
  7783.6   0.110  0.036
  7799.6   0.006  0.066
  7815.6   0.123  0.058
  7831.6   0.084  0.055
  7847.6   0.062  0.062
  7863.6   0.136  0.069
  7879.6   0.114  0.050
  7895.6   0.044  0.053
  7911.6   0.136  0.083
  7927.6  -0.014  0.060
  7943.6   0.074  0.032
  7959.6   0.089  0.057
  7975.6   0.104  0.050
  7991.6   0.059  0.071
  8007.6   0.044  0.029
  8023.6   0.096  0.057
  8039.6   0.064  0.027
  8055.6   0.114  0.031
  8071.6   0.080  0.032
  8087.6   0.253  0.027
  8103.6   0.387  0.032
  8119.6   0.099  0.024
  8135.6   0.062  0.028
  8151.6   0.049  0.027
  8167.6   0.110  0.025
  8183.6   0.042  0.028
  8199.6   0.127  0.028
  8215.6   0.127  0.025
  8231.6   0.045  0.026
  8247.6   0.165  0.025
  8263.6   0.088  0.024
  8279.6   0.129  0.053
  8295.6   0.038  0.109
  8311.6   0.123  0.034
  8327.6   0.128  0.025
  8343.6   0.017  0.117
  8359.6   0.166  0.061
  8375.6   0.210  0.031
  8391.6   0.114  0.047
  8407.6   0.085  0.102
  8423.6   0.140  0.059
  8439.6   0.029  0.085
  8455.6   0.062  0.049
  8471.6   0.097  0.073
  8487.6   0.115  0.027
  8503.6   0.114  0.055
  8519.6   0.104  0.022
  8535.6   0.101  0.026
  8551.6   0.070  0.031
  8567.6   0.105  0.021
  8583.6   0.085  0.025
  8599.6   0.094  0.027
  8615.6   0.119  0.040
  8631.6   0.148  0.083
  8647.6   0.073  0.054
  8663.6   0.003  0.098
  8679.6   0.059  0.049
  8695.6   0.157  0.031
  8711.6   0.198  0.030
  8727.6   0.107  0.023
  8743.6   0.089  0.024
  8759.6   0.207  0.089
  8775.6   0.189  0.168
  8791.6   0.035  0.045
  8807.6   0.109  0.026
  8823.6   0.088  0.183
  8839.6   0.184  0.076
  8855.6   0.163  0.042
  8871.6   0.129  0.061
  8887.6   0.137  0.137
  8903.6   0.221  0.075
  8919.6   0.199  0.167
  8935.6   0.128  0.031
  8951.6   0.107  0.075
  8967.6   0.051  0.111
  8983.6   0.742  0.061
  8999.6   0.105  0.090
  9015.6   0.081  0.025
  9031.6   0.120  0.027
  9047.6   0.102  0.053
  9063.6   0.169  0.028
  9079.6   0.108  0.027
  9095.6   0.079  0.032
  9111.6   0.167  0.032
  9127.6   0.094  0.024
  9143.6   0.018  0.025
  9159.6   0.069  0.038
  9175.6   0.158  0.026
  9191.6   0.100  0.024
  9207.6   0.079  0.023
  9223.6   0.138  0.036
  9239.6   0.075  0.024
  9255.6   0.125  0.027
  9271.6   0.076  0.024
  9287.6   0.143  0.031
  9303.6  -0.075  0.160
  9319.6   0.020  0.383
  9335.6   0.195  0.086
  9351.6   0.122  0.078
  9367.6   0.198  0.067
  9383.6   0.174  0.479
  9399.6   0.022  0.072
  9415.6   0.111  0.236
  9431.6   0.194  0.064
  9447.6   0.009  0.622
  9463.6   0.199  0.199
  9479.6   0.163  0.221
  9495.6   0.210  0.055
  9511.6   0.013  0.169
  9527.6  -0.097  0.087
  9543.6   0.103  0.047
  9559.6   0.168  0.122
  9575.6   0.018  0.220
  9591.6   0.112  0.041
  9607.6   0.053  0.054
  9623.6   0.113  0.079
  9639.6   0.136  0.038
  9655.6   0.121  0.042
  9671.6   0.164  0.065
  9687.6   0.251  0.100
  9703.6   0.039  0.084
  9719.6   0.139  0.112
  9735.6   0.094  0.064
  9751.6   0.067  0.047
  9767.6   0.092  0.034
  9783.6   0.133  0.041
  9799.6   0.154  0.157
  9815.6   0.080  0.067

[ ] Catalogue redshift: 1.172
